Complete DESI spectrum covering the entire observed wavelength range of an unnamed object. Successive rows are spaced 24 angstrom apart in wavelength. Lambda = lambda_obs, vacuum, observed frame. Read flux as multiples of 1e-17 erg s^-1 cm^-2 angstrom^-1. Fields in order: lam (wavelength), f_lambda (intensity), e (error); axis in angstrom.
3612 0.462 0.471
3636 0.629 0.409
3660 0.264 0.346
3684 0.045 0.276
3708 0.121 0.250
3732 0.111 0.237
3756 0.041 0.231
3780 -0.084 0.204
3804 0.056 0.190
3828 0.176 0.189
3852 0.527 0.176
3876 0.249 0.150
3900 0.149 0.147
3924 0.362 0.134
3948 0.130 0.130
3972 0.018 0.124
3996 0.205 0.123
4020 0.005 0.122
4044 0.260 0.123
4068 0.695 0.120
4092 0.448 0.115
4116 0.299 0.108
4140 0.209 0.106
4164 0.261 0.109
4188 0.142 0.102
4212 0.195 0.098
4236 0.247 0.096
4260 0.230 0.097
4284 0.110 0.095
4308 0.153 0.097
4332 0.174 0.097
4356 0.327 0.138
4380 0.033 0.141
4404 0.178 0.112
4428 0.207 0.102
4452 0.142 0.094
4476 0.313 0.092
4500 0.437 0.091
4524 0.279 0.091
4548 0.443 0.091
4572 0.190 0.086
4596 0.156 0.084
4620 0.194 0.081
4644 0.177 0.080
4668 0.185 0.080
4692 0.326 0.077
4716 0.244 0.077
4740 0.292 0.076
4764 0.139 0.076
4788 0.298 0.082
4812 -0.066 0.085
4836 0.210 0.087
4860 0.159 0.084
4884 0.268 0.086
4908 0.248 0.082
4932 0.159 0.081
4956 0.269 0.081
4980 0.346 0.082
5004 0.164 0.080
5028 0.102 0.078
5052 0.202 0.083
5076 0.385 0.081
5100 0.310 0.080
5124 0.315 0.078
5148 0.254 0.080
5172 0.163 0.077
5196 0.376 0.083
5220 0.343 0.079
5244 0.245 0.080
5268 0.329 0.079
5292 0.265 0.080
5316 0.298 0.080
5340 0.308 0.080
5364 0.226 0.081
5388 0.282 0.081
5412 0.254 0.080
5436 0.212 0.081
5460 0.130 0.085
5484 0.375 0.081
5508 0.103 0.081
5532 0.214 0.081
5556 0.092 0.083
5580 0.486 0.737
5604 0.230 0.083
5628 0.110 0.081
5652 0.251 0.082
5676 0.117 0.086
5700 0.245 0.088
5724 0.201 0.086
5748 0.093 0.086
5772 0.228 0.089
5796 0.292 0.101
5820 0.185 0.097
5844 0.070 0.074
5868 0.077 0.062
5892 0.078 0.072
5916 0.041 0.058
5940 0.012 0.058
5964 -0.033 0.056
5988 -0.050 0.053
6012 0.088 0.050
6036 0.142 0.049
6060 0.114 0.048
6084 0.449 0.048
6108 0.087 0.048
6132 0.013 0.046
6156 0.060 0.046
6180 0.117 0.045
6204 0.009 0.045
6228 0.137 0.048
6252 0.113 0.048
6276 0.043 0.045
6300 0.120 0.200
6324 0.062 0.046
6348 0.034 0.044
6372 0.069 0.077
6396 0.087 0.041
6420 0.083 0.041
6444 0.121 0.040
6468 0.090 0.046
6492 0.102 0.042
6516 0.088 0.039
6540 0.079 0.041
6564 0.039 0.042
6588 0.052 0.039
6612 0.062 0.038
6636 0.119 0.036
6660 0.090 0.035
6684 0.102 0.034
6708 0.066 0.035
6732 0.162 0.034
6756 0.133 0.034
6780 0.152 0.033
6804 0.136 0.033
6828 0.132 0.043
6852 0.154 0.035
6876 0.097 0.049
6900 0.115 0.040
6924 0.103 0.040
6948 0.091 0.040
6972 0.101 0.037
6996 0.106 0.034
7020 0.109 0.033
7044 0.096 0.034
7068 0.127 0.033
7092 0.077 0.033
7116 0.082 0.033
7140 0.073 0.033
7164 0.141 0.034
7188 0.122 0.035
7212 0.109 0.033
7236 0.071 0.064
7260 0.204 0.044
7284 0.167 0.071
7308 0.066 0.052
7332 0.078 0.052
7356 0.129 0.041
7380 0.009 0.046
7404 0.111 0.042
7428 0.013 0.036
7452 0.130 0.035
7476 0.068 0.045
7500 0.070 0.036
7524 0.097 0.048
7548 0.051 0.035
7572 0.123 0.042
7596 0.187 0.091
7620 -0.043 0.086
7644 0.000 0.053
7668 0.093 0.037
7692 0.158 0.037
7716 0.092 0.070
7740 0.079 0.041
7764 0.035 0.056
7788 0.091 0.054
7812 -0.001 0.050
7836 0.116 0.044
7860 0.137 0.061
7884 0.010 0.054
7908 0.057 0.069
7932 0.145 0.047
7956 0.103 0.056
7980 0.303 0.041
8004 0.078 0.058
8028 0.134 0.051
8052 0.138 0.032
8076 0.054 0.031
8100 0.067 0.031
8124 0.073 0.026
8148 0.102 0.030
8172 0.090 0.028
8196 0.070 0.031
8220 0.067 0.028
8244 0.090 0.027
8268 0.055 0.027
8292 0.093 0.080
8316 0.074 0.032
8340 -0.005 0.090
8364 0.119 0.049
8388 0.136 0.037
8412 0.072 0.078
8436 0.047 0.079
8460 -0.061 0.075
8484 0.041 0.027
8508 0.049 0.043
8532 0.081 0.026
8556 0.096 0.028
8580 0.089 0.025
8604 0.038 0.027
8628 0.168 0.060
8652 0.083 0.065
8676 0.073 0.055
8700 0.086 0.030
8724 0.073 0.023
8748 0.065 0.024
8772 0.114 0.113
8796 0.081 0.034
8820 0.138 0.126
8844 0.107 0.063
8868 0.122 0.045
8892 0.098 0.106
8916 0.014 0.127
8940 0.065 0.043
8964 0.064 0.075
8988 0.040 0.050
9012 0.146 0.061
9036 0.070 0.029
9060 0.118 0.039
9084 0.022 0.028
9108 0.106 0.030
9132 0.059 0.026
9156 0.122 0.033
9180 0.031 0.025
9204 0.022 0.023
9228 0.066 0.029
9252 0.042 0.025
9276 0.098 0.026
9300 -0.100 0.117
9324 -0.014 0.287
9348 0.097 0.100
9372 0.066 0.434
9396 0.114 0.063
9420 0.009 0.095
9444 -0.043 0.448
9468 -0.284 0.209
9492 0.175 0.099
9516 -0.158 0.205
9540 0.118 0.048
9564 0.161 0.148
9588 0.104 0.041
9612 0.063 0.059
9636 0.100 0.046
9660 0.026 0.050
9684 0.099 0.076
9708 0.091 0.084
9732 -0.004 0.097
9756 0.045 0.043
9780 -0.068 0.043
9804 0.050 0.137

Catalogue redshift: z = 0.22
